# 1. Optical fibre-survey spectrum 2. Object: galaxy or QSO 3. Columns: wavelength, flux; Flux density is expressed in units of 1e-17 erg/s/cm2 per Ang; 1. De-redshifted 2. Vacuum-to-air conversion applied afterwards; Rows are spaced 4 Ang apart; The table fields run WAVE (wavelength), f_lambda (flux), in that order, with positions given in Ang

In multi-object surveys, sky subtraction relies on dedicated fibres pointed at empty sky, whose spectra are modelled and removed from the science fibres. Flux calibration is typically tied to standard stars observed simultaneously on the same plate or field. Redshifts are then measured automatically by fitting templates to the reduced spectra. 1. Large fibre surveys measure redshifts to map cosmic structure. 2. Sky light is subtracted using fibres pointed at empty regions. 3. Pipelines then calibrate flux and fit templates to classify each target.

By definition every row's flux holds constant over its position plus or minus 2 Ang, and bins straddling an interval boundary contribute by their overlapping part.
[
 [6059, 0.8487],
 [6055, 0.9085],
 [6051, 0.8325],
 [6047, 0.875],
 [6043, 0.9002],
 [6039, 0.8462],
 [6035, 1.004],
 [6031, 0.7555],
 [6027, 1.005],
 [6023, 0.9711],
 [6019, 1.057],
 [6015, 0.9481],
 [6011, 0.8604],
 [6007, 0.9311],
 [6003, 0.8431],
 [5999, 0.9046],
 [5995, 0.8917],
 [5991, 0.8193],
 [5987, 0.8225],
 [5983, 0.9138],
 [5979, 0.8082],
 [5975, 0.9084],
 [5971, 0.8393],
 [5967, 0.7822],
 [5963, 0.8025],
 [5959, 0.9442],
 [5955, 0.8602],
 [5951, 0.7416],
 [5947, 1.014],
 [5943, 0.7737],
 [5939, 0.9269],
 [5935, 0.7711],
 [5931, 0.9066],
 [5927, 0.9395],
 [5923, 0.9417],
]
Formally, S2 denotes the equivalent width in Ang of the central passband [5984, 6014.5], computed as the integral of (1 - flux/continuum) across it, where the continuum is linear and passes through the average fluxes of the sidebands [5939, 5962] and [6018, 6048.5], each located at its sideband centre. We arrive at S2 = 1.0 Ang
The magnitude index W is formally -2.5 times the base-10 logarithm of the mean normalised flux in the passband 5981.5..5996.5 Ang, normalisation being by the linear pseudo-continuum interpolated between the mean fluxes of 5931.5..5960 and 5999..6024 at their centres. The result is 0.06 mag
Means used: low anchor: 0.861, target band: 0.859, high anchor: 0.931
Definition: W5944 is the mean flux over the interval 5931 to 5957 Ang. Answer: 0.852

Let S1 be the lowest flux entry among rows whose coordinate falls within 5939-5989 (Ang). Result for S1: 0.7416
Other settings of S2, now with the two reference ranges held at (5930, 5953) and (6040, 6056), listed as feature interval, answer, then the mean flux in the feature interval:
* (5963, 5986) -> 0.4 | 0.845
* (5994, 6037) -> -2.8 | 0.925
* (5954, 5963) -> -0.3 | 0.885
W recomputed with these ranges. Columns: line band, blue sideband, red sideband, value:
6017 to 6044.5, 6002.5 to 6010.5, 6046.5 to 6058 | -0.07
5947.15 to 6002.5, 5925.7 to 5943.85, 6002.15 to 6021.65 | 0.06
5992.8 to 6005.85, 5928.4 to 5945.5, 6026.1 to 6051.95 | -0.01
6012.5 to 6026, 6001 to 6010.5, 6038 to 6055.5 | -0.13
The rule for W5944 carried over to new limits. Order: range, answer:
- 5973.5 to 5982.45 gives 0.864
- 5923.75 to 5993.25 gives 0.859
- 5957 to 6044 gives 0.889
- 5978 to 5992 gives 0.845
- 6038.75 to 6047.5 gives 0.879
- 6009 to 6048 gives 0.923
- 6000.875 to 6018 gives 0.905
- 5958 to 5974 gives 0.84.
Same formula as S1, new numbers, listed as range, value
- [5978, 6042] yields 0.7555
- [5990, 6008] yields 0.8193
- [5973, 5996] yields 0.8082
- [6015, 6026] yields 0.9481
